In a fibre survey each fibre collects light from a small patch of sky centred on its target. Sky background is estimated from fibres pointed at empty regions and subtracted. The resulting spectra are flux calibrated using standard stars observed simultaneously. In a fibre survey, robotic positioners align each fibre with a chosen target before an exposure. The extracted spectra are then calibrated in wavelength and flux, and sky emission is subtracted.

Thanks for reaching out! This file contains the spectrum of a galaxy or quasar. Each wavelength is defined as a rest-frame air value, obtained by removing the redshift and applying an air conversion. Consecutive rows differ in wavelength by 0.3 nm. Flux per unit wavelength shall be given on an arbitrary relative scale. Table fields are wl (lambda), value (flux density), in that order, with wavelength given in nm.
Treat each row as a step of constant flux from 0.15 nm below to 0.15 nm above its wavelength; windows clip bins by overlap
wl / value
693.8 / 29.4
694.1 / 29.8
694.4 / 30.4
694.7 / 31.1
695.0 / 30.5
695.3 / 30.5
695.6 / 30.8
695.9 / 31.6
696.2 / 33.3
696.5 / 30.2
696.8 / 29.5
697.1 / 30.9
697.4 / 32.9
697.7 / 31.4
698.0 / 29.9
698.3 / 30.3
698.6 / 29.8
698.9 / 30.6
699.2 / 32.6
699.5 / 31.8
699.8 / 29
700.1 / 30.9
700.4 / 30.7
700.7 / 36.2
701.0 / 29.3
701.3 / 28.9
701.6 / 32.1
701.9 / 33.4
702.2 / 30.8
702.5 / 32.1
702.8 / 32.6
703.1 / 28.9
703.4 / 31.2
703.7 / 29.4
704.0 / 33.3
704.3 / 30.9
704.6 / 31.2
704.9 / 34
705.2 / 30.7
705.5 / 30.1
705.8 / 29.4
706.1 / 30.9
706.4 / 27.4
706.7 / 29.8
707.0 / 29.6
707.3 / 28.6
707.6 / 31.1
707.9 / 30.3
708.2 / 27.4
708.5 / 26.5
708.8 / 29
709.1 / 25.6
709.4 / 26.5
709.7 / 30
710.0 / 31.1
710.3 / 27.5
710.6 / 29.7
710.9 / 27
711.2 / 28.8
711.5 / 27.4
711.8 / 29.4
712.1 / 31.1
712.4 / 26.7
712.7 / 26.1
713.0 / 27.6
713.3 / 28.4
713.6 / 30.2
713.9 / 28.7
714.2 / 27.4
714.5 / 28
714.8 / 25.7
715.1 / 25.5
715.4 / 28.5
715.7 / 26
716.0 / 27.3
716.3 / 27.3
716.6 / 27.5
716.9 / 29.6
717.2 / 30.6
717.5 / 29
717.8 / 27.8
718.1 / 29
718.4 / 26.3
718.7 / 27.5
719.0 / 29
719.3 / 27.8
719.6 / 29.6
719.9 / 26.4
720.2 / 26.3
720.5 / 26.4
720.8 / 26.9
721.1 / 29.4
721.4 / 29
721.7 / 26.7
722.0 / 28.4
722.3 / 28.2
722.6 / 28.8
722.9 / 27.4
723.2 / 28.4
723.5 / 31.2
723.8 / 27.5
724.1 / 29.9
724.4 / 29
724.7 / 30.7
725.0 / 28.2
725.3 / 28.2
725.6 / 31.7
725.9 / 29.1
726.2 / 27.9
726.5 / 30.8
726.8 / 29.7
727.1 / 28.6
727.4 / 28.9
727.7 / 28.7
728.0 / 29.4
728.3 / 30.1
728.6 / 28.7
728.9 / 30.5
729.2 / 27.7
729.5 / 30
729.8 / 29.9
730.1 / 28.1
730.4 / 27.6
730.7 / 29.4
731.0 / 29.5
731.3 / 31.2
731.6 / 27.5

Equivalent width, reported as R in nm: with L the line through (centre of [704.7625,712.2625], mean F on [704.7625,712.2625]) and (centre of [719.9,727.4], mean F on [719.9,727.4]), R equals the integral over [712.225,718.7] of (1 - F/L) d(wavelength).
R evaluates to 0.25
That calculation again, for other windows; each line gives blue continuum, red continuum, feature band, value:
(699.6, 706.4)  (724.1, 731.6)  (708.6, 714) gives 0.379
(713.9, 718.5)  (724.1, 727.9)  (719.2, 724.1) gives 0.092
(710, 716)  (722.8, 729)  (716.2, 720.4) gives 0.056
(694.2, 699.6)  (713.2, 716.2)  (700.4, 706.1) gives -0.301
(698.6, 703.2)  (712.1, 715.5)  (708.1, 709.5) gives 0.100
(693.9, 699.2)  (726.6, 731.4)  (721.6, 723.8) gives 0.084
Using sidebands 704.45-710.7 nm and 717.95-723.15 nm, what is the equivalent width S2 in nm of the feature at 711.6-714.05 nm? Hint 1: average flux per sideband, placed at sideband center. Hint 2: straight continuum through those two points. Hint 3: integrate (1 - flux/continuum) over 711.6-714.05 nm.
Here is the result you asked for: 0.02 nm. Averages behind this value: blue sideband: 29.3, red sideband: 27.8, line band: 28.5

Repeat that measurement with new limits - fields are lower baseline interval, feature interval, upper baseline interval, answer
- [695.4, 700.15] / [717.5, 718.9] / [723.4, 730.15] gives 0.09 nm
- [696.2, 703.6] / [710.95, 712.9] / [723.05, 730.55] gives 0.14 nm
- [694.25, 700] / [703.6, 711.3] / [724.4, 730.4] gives 0.22 nm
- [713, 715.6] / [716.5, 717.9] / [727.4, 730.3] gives -0.05 nm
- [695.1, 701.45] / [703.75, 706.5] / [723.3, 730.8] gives -0.03 nm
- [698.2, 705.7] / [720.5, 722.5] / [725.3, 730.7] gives 0.12 nm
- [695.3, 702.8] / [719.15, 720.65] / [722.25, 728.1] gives 0.11 nm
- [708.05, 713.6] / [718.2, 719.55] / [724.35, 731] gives 0.04 nm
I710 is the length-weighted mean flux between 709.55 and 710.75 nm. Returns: 29.6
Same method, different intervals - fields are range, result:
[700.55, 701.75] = 31.6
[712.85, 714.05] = 28.7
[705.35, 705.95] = 29.8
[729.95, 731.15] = 28.7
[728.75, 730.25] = 29.2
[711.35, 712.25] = 29.3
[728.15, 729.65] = 29.4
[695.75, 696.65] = 31.7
